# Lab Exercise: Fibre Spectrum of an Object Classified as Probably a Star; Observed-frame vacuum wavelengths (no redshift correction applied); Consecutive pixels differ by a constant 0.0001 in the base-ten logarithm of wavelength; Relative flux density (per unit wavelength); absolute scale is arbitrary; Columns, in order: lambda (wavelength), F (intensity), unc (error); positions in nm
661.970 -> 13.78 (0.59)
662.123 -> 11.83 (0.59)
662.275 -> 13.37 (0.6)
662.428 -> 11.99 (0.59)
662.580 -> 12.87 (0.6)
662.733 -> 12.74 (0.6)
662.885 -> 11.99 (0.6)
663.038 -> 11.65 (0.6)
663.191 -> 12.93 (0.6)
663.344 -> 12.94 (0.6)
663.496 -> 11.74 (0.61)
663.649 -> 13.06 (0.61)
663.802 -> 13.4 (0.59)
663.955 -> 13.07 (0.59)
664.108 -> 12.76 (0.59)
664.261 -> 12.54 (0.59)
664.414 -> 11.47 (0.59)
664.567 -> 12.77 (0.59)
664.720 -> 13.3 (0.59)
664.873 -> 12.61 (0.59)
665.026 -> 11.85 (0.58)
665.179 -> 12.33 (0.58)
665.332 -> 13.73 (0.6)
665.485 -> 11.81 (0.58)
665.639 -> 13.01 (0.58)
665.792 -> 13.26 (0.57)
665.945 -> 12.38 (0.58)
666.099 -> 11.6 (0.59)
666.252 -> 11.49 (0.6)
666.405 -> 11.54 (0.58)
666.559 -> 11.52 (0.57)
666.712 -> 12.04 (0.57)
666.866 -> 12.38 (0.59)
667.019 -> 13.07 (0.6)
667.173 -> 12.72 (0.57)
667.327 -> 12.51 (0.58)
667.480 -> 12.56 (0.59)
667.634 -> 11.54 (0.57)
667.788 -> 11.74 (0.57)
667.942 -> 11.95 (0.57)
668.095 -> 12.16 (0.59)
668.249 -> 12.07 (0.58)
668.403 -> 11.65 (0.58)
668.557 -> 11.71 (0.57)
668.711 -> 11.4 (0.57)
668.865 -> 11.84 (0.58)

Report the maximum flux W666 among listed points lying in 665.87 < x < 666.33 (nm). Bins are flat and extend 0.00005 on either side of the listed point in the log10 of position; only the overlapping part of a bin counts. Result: 12.38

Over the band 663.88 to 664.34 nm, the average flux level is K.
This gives 12.8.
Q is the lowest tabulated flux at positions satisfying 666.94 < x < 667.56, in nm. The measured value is 12.51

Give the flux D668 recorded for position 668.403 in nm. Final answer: 11.65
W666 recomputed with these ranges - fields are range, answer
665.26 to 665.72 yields 13.73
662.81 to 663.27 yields 12.93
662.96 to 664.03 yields 13.4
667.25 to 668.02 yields 12.56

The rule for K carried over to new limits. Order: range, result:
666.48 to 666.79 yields 11.8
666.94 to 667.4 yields 12.8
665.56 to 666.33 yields 12.3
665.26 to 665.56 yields 12.8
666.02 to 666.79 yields 11.6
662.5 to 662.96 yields 12.6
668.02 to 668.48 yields 12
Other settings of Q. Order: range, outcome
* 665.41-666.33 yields 11.49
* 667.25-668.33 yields 11.54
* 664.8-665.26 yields 11.85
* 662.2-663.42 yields 11.65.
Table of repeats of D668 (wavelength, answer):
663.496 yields 11.74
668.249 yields 12.07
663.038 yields 11.65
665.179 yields 12.33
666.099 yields 11.6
